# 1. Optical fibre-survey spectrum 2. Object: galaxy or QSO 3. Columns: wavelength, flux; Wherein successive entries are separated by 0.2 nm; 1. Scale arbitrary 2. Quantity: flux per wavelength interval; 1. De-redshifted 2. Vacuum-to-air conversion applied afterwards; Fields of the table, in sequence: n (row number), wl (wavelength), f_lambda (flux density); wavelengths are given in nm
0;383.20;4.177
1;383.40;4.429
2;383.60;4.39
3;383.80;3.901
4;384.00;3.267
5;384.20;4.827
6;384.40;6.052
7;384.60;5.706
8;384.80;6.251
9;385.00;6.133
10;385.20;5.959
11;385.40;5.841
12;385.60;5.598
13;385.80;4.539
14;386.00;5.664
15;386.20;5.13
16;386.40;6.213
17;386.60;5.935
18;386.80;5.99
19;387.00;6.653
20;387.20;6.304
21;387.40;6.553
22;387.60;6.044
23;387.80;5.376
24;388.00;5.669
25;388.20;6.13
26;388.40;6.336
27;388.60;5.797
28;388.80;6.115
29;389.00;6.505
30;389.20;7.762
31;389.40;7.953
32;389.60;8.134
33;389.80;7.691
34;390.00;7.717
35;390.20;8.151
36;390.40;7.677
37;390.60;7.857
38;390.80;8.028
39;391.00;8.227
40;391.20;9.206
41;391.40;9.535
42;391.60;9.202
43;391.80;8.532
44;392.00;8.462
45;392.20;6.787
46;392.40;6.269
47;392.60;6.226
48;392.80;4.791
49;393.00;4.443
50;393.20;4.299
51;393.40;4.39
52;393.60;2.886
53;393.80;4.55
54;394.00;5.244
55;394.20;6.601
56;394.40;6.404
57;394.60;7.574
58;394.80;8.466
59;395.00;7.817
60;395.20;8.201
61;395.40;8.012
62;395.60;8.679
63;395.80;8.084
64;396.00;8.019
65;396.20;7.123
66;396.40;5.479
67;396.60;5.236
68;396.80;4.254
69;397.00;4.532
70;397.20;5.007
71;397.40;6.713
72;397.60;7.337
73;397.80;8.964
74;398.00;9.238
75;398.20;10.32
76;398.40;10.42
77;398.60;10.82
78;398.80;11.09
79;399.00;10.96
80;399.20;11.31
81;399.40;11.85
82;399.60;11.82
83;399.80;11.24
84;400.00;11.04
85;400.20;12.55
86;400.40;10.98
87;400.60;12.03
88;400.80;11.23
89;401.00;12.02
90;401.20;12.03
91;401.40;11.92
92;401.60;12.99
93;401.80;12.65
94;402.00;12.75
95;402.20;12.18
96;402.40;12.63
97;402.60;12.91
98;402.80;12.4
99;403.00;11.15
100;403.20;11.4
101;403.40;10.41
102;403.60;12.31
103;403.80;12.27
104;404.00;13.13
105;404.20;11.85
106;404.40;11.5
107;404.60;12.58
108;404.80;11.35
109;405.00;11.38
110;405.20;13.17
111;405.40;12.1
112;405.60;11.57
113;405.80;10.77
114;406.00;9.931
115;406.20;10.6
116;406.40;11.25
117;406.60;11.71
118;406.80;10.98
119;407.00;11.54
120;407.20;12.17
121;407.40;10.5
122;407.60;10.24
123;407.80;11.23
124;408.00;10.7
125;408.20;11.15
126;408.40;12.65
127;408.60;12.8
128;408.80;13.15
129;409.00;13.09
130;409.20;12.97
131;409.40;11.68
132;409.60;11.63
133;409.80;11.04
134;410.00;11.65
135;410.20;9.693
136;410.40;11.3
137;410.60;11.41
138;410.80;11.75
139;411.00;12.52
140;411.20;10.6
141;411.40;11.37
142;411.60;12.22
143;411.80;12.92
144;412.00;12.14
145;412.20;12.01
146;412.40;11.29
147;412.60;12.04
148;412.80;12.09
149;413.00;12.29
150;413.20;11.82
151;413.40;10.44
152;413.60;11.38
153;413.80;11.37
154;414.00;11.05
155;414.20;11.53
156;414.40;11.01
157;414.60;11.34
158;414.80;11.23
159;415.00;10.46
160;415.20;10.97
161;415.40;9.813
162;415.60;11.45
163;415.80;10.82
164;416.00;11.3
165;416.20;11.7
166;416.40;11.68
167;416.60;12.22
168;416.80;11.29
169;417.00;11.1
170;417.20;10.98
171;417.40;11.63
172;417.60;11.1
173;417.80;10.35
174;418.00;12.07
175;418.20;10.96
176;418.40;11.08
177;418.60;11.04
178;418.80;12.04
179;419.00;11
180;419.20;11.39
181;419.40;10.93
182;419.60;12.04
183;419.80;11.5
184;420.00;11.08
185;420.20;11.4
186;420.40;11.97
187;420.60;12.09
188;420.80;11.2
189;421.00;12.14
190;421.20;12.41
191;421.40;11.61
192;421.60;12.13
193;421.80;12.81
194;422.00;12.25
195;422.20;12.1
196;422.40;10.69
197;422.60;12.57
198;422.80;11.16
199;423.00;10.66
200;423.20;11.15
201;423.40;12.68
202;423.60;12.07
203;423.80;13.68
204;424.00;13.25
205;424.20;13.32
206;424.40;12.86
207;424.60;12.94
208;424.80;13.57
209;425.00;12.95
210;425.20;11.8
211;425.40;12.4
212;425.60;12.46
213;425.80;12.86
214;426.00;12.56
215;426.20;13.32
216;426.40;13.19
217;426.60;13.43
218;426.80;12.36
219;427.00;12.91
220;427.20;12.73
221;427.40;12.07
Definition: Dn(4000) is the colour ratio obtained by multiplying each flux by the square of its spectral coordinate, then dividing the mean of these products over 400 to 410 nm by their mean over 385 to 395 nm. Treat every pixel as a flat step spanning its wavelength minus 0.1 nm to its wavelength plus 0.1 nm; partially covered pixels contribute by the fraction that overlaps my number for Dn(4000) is 1.9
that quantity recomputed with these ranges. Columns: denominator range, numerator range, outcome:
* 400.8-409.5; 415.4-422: 1.04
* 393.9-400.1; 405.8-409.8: 1.46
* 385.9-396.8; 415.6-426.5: 2.04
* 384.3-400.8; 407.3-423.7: 1.74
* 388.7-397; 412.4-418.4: 1.81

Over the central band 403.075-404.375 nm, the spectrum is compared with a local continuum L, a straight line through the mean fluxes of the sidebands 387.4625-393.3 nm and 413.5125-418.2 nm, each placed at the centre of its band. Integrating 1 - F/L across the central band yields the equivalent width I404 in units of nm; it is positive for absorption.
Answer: -0.37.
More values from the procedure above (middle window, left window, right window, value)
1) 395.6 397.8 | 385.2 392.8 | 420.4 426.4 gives 0.454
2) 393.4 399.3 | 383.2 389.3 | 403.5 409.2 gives 0.858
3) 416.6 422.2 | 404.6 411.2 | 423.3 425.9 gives 0.394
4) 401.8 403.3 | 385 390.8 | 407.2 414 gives -0.367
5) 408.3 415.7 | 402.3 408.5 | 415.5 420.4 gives -0.101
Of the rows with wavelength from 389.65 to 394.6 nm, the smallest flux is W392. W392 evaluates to 2.886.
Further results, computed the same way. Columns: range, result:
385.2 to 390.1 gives 4.539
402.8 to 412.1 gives 9.693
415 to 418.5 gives 9.813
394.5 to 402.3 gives 4.254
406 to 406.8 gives 9.931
